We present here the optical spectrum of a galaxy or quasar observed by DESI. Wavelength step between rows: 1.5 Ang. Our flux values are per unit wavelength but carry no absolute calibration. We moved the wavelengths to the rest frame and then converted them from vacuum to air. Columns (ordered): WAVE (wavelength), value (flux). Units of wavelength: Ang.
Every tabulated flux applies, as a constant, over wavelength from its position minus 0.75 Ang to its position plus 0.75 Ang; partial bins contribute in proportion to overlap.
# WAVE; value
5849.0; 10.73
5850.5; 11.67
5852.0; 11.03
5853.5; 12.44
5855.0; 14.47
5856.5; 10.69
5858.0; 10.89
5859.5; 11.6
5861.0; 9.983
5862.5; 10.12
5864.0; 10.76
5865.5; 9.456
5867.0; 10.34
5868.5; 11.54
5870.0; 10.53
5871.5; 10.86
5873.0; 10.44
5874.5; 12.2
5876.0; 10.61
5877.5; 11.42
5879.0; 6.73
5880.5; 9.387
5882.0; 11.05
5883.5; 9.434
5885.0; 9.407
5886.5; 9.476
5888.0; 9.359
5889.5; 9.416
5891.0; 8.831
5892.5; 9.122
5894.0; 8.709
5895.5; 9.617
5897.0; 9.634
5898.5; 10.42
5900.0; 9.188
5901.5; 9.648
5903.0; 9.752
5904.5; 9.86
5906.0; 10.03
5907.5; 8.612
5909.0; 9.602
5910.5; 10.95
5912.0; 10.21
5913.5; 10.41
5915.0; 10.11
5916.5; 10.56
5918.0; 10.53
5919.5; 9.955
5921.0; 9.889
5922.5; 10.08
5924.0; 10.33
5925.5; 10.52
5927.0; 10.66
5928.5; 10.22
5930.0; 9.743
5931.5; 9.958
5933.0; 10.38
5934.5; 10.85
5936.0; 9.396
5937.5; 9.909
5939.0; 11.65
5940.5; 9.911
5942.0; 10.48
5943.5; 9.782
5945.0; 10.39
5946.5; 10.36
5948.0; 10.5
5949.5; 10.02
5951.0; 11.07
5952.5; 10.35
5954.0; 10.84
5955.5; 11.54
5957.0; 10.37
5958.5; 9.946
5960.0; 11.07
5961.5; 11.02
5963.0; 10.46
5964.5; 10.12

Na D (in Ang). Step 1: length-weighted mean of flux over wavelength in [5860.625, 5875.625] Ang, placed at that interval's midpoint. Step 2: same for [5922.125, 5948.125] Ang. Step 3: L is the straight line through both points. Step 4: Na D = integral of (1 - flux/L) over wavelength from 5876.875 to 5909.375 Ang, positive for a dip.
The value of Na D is 3.2 Ang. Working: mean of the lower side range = 10.6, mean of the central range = 9.48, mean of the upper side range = 10.3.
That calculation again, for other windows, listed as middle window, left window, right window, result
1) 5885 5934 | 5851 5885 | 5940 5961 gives 3.36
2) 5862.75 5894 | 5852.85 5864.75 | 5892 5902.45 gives 1.28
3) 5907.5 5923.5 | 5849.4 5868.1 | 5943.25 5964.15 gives 0.94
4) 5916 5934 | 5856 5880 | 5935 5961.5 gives 0.40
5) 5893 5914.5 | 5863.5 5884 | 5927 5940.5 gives 1.14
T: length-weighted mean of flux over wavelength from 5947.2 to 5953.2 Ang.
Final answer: 10.5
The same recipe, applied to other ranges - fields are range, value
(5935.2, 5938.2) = 9.67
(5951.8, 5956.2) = 10.9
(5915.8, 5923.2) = 10.2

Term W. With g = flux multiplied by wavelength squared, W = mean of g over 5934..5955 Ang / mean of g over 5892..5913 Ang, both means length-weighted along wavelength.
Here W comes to 1.09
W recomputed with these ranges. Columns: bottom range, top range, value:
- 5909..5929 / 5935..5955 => 1.02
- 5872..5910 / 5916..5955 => 1.08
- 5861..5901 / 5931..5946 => 1.06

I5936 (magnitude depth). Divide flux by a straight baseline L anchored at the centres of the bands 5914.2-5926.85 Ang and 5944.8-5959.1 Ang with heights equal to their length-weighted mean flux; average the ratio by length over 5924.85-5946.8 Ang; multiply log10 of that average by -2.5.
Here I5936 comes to 0.01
